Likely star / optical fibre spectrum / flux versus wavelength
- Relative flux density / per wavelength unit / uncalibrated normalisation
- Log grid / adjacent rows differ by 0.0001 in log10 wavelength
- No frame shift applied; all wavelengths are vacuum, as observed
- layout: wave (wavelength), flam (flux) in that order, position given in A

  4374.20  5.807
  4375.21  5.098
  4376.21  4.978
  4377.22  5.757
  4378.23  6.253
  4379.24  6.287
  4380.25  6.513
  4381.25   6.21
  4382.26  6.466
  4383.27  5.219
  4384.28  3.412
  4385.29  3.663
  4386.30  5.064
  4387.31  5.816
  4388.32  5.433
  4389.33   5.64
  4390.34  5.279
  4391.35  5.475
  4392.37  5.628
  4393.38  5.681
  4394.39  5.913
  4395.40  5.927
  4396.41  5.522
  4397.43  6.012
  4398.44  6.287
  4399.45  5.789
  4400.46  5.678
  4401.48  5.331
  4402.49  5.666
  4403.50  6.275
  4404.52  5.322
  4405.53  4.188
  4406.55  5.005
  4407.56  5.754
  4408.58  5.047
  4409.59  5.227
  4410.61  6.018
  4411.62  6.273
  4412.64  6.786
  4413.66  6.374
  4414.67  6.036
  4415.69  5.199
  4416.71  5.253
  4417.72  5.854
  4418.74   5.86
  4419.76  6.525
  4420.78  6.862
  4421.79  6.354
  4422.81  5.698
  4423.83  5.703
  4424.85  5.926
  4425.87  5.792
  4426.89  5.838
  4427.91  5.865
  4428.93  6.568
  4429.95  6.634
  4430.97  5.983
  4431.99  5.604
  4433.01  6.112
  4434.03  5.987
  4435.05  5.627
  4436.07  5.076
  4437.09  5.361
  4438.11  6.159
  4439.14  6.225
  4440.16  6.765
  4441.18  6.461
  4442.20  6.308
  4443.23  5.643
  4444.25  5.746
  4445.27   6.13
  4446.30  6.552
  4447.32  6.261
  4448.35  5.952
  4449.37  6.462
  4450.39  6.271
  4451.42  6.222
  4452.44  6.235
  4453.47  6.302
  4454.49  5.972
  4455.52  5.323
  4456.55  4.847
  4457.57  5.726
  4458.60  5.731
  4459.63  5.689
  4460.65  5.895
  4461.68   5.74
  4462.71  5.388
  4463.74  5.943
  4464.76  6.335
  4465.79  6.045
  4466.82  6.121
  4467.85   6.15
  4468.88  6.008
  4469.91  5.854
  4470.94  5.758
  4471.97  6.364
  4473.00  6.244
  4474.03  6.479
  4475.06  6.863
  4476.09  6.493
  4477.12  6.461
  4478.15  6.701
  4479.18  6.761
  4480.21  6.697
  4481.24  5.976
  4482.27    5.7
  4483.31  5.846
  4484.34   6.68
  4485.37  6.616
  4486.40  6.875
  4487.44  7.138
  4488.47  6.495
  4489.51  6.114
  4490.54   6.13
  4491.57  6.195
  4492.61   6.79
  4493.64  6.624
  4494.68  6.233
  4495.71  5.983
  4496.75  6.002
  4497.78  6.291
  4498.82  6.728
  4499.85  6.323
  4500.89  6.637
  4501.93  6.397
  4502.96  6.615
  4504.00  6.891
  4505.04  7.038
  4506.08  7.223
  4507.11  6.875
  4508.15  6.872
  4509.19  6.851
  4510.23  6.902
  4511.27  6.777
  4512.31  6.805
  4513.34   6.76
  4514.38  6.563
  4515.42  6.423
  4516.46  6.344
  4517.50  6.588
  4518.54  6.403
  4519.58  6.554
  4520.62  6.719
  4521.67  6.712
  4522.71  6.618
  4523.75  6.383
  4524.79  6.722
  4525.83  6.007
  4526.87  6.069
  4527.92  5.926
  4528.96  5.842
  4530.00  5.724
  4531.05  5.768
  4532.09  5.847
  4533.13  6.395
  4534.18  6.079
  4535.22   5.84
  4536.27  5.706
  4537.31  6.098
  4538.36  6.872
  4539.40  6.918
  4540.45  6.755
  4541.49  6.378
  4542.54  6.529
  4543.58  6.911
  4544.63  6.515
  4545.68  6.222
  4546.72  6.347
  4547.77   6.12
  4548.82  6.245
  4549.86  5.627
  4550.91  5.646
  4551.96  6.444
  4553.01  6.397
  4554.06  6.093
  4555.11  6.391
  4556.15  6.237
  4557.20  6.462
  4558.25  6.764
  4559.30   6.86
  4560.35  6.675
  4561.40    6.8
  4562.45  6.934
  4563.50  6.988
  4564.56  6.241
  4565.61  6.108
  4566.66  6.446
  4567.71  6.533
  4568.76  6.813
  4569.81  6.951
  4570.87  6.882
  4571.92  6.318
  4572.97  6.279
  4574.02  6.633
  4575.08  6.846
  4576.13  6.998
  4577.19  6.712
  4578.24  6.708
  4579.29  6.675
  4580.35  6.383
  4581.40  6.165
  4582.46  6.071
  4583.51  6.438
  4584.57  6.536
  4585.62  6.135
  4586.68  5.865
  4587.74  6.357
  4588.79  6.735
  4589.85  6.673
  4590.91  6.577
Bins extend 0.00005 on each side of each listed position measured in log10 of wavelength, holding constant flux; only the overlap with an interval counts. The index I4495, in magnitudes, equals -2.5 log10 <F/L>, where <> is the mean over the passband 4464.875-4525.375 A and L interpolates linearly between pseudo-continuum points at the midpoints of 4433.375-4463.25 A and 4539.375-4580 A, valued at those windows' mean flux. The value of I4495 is -0.053 mag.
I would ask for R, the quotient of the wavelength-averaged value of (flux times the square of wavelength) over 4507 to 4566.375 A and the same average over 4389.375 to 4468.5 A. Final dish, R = 1.14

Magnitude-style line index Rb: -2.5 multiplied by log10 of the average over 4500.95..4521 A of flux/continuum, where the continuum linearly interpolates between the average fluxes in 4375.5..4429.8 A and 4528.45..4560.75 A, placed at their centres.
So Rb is -0.096 mag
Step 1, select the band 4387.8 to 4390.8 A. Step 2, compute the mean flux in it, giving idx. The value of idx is 5.46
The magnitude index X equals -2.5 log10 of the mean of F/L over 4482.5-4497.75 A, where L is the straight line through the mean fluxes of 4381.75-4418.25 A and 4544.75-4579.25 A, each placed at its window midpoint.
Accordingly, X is -0.06 mag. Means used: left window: 5.54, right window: 6.5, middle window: 6.39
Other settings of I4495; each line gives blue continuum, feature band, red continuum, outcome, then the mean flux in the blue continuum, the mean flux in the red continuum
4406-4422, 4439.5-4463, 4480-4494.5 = 0.029 mag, 5.89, 6.41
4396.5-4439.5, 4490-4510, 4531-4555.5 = -0.078 mag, 5.83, 6.26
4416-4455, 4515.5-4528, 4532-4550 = -0.027 mag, 6.05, 6.33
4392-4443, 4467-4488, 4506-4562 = -0.040 mag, 5.87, 6.41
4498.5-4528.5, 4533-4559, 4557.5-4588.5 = 0.043 mag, 6.61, 6.56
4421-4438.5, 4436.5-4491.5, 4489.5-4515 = 0.014 mag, 5.92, 6.6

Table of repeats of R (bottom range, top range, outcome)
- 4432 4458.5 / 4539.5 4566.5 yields 1.13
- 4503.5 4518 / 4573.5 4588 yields 0.98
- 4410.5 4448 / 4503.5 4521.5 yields 1.16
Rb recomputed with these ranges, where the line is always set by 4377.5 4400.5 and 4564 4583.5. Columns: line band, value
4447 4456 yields -0.03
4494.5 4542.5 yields -0.03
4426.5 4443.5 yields -0.03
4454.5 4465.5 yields 0.05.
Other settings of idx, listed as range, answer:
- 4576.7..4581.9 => 6.54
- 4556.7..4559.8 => 6.69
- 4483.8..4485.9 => 6.67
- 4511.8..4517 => 6.59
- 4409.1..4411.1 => 5.61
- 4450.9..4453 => 6.22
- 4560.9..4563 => 6.87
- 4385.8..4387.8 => 5.44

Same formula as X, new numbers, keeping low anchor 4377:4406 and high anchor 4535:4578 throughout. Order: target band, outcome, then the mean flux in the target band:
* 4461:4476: -0.018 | 6.1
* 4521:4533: 0.028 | 6.16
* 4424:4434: -0.044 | 6.02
